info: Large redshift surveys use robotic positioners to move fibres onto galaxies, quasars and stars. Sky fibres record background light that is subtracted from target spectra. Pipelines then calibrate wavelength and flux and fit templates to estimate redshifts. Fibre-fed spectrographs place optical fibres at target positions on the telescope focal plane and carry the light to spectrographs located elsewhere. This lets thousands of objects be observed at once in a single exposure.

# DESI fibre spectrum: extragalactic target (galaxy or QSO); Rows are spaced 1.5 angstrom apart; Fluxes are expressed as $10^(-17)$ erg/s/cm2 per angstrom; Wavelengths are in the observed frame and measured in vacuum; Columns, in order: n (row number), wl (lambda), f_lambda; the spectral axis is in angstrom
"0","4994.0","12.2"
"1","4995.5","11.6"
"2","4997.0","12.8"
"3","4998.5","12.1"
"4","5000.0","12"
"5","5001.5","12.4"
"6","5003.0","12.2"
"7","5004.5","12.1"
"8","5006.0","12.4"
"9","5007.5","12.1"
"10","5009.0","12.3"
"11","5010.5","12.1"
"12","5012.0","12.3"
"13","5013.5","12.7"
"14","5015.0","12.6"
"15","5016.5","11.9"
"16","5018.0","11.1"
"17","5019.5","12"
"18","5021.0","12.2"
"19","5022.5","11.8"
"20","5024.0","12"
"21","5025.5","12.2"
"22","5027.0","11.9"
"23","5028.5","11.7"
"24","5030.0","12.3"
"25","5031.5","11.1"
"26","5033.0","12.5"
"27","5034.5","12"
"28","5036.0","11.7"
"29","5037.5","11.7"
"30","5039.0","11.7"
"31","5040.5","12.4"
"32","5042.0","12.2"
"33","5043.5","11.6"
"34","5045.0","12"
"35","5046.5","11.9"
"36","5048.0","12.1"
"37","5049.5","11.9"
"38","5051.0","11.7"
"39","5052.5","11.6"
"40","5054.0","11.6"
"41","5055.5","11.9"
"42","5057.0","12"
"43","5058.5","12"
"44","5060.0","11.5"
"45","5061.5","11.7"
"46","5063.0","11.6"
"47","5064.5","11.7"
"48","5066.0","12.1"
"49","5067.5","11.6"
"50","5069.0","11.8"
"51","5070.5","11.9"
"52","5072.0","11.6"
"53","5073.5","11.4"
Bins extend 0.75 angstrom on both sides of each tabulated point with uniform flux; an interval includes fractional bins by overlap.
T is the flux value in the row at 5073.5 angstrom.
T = 11.4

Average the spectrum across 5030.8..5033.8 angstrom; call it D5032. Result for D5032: 11.8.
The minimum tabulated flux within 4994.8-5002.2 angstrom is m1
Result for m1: 11.6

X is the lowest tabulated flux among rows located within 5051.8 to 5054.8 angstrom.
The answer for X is 11.6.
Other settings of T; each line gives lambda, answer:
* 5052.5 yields 11.6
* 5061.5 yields 11.7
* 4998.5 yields 12.1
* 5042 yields 12.2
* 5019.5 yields 12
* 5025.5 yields 12.2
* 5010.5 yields 12.1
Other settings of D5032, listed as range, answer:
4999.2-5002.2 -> 12.2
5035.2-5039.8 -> 11.7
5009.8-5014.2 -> 12.4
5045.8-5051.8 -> 11.9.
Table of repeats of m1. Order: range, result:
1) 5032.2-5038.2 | 11.7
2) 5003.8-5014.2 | 12.1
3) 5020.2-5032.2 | 11.1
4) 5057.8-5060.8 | 11.5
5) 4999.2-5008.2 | 12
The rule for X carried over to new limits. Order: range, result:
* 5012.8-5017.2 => 11.9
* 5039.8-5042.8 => 12.2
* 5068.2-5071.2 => 11.8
